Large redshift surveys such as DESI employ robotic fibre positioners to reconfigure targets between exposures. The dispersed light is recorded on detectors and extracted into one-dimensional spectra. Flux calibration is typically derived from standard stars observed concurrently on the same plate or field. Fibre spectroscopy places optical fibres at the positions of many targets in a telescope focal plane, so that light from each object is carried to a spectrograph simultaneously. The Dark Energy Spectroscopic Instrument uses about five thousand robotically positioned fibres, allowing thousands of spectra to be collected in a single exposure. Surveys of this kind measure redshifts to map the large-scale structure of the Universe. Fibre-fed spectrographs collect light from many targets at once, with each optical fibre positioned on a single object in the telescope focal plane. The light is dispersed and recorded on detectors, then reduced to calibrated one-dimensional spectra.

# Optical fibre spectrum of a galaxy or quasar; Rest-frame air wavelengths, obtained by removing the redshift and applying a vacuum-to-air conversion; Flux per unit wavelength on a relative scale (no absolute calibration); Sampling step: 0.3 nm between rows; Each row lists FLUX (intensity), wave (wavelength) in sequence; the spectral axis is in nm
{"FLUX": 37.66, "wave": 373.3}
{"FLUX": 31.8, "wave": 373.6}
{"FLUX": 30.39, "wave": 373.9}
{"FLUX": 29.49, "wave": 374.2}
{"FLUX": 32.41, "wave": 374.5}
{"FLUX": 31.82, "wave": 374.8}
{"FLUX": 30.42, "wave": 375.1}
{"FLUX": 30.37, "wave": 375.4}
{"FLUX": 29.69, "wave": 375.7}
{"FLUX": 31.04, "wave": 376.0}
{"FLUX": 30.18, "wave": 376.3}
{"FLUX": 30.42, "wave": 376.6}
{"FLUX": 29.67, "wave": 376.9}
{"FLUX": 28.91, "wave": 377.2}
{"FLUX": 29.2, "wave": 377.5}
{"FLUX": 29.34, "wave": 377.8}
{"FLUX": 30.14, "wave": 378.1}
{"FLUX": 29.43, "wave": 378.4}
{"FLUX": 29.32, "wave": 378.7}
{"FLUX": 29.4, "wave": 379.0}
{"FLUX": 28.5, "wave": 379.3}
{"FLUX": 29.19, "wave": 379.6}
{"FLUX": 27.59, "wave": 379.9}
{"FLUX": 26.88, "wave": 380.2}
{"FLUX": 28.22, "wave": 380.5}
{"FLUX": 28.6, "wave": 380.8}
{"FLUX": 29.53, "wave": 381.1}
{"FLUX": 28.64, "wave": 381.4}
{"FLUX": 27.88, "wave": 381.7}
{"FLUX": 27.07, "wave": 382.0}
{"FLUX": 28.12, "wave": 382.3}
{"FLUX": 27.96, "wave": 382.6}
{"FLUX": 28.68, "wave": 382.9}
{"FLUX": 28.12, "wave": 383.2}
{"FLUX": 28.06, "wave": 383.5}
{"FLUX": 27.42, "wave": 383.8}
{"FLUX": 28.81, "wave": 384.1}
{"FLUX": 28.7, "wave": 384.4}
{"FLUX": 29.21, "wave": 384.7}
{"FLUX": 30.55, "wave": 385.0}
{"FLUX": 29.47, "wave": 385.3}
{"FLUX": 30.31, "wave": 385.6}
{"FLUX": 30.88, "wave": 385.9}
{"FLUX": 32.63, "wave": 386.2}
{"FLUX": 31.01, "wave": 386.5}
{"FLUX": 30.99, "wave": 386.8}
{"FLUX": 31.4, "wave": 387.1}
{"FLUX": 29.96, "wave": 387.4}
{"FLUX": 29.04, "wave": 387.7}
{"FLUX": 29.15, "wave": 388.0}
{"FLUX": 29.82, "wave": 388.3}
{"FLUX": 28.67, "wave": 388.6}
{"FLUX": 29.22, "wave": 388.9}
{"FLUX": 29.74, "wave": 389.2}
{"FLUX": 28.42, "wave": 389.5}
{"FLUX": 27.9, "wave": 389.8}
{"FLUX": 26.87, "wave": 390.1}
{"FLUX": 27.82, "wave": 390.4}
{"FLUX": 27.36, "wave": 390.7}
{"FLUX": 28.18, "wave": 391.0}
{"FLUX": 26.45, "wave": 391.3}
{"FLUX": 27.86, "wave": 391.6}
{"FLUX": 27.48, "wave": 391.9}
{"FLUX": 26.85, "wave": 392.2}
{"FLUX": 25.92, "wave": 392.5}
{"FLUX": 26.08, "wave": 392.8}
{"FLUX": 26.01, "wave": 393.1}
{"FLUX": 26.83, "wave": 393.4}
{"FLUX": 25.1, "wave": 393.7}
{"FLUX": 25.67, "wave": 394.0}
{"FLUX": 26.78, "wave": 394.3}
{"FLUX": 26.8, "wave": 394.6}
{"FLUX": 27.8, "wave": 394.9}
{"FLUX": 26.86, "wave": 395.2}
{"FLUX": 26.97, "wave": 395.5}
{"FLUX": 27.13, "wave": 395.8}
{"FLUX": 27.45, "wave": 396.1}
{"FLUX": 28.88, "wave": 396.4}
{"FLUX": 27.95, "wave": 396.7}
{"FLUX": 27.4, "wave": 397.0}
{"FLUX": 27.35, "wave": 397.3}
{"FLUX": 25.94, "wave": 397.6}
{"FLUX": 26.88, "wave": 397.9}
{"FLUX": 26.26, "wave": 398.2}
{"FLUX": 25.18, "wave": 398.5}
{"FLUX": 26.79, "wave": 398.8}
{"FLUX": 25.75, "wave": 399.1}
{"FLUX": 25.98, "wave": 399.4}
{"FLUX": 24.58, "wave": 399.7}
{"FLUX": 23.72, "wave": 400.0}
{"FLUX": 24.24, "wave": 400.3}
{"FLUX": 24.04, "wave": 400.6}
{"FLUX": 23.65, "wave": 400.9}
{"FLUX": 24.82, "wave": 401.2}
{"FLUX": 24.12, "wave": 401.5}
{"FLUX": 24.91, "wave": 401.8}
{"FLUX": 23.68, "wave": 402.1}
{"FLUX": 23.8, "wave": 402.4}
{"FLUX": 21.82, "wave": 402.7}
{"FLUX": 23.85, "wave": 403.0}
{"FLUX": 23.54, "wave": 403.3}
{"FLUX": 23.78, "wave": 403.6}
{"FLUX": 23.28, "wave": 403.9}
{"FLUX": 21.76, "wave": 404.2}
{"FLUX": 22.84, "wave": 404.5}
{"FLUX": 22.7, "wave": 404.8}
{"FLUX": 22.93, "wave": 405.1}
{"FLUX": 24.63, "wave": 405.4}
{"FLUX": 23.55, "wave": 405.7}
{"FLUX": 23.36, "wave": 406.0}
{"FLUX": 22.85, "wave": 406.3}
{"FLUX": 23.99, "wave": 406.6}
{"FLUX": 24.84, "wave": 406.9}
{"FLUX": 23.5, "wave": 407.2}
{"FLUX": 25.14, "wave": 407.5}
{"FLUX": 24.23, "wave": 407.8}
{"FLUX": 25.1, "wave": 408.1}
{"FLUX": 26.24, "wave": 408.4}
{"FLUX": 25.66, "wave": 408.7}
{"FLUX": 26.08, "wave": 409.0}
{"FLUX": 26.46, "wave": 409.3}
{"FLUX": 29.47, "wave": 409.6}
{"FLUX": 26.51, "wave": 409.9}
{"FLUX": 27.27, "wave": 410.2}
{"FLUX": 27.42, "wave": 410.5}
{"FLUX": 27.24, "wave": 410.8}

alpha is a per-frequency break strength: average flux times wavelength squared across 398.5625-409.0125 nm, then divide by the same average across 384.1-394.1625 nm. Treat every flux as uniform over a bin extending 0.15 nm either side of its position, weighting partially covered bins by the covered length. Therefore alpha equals 0.9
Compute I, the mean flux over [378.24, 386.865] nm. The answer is 29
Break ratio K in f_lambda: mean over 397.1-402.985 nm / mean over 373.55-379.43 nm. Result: 0.8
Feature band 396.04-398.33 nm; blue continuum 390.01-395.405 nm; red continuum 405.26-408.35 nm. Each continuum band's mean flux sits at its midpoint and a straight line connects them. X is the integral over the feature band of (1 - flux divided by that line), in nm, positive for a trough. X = -0.11 nm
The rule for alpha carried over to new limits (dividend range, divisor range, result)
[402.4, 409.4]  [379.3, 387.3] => 0.93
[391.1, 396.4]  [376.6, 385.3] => 1.00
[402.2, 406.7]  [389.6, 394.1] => 0.92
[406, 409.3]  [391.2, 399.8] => 0.99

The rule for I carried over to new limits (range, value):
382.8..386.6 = 29.5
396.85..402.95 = 25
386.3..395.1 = 28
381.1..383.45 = 28.2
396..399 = 27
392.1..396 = 26.5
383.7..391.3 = 29.3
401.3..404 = 23.7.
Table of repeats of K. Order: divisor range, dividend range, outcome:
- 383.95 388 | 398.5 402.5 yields 0.82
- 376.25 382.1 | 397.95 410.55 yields 0.85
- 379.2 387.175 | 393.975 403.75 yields 0.88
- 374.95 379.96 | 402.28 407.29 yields 0.79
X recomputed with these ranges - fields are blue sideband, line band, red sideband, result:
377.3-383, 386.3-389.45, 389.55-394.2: -0.279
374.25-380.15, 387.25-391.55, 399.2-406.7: -0.247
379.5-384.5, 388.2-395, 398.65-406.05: -0.303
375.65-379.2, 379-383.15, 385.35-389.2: 0.227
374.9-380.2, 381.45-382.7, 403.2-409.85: 0.039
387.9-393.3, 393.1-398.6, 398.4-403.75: -0.172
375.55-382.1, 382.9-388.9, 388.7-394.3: -0.351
